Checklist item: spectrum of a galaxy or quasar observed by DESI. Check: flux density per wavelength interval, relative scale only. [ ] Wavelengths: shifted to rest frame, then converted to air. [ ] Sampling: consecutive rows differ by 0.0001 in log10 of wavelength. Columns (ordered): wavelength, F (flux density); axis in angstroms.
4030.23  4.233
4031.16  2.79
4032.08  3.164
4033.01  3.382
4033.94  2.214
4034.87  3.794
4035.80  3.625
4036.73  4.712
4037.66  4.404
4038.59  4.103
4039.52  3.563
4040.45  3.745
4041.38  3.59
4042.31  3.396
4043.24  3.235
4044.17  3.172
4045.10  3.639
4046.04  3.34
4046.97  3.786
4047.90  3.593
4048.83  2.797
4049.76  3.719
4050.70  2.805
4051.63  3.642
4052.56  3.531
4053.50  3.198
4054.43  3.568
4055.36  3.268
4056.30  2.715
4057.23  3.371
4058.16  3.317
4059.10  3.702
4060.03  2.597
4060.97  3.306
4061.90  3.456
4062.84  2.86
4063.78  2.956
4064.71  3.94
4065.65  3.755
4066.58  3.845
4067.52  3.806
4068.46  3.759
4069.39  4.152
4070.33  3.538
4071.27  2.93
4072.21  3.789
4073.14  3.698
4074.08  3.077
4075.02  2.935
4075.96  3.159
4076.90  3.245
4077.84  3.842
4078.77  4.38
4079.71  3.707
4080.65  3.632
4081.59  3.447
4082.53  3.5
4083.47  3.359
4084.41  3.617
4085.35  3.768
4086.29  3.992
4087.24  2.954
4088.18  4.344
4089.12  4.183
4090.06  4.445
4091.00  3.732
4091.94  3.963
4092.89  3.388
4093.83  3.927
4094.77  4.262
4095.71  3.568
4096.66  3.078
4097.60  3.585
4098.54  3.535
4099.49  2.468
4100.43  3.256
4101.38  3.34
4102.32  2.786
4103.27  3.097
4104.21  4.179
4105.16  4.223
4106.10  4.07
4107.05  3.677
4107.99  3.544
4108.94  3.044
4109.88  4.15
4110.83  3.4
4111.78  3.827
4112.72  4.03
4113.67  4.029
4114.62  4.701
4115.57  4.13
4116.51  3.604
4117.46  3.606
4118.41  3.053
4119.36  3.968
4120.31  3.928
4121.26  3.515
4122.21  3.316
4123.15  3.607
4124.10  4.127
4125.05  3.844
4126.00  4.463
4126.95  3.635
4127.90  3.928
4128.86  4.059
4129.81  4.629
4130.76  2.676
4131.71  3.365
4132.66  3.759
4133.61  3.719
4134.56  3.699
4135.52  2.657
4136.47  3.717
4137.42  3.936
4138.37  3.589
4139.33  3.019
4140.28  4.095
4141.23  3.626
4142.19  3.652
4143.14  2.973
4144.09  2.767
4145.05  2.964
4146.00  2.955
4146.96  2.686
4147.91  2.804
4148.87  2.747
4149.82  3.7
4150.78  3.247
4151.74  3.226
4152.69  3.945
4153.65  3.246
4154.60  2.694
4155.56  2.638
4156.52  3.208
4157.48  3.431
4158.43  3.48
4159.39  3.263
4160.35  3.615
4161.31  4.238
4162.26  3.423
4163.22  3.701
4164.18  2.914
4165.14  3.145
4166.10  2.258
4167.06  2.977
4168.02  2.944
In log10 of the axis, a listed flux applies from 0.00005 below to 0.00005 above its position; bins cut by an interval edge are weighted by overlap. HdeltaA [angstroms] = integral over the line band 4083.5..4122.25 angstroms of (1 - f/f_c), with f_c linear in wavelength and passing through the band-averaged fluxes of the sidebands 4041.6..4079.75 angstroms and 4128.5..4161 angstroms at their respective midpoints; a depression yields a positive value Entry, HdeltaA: -3.5 angstroms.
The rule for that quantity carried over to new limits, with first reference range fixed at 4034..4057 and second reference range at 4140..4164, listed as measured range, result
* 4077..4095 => -1.9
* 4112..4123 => -1.5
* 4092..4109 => -0.7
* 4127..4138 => -1.1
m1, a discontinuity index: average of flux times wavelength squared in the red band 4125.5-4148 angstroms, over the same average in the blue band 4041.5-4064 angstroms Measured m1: 1.10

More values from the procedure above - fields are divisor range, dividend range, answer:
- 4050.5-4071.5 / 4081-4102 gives 1.08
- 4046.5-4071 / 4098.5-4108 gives 1.04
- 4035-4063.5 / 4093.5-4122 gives 1.09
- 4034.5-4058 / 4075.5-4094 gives 1.08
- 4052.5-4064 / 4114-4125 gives 1.21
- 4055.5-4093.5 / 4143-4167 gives 0.93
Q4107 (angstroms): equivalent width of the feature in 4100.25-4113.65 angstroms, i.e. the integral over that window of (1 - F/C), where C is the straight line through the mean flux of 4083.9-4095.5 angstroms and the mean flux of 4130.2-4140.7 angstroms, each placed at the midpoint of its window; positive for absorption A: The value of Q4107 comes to 0.3 angstroms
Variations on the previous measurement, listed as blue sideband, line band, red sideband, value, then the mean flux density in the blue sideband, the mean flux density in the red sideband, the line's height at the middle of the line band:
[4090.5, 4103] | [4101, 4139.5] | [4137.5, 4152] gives -4.2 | 3.45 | 3.22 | 3.34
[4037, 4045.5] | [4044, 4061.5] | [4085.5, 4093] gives 1.9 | 3.68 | 3.89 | 3.73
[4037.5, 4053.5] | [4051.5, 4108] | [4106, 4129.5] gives 1.7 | 3.51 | 3.81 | 3.65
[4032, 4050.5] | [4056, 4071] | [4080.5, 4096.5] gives 0.8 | 3.54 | 3.76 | 3.64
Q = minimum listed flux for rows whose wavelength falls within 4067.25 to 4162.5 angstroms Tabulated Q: 2.468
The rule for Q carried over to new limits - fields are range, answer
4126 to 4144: 2.657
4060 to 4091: 2.597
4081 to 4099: 2.954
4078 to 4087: 3.359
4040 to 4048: 3.172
